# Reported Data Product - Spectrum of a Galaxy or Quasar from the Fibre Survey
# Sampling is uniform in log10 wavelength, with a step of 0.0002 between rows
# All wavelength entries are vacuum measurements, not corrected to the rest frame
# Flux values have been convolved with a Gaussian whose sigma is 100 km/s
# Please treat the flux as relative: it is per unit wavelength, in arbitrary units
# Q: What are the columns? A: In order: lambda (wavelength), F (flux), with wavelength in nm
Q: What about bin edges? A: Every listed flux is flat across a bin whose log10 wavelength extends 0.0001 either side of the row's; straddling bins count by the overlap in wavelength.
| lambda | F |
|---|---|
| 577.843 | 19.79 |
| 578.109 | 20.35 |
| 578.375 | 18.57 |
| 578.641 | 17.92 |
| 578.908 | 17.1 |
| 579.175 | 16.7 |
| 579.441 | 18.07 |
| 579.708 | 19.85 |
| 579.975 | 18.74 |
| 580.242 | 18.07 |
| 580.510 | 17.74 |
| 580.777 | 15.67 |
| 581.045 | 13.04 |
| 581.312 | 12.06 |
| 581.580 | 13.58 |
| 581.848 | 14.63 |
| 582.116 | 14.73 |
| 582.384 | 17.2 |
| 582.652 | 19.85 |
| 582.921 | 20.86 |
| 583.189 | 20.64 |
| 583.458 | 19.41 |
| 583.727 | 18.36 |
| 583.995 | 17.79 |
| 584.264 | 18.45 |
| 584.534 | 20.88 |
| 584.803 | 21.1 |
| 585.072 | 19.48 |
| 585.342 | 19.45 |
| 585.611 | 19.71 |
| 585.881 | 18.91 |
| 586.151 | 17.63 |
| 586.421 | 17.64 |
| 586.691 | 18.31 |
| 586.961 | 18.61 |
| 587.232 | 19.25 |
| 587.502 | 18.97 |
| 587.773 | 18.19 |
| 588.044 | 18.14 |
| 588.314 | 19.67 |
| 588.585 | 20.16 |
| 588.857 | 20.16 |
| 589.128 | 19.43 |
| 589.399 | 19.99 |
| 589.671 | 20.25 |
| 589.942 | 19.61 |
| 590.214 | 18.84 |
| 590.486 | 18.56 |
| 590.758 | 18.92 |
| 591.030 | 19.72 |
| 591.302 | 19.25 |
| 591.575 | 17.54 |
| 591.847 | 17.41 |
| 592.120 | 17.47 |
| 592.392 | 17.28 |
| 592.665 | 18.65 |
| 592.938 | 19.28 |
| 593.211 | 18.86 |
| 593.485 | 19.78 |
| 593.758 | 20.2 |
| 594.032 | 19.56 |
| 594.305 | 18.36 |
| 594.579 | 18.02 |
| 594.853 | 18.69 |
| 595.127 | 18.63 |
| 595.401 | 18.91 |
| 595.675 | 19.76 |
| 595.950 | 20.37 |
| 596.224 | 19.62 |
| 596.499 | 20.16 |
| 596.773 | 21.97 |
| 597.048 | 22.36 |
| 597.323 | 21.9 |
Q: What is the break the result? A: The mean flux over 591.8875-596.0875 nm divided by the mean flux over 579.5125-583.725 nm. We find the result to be 1.10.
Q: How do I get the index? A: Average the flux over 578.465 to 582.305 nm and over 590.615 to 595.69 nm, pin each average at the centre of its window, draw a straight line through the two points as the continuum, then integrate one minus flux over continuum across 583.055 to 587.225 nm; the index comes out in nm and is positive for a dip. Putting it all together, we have -0.458 nm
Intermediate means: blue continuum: 16.3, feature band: 19.1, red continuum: 18.7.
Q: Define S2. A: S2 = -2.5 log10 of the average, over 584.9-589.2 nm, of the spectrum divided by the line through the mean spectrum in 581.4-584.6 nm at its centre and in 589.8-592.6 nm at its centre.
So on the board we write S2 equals -0.048 mag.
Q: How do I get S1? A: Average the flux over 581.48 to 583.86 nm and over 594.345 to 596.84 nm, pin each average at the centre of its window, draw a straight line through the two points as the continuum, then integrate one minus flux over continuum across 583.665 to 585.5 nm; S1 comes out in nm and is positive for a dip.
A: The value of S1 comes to -0.142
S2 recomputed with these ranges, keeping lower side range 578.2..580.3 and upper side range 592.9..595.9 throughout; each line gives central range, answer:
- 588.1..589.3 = -0.056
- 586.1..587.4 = 0.017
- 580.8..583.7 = 0.108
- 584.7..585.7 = -0.077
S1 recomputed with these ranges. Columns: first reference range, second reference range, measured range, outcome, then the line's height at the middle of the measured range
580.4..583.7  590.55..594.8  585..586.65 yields -0.13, 17.4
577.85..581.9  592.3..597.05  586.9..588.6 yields -0.06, 18.3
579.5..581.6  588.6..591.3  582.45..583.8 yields -0.20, 17.2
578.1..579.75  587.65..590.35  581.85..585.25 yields -0.03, 18.7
